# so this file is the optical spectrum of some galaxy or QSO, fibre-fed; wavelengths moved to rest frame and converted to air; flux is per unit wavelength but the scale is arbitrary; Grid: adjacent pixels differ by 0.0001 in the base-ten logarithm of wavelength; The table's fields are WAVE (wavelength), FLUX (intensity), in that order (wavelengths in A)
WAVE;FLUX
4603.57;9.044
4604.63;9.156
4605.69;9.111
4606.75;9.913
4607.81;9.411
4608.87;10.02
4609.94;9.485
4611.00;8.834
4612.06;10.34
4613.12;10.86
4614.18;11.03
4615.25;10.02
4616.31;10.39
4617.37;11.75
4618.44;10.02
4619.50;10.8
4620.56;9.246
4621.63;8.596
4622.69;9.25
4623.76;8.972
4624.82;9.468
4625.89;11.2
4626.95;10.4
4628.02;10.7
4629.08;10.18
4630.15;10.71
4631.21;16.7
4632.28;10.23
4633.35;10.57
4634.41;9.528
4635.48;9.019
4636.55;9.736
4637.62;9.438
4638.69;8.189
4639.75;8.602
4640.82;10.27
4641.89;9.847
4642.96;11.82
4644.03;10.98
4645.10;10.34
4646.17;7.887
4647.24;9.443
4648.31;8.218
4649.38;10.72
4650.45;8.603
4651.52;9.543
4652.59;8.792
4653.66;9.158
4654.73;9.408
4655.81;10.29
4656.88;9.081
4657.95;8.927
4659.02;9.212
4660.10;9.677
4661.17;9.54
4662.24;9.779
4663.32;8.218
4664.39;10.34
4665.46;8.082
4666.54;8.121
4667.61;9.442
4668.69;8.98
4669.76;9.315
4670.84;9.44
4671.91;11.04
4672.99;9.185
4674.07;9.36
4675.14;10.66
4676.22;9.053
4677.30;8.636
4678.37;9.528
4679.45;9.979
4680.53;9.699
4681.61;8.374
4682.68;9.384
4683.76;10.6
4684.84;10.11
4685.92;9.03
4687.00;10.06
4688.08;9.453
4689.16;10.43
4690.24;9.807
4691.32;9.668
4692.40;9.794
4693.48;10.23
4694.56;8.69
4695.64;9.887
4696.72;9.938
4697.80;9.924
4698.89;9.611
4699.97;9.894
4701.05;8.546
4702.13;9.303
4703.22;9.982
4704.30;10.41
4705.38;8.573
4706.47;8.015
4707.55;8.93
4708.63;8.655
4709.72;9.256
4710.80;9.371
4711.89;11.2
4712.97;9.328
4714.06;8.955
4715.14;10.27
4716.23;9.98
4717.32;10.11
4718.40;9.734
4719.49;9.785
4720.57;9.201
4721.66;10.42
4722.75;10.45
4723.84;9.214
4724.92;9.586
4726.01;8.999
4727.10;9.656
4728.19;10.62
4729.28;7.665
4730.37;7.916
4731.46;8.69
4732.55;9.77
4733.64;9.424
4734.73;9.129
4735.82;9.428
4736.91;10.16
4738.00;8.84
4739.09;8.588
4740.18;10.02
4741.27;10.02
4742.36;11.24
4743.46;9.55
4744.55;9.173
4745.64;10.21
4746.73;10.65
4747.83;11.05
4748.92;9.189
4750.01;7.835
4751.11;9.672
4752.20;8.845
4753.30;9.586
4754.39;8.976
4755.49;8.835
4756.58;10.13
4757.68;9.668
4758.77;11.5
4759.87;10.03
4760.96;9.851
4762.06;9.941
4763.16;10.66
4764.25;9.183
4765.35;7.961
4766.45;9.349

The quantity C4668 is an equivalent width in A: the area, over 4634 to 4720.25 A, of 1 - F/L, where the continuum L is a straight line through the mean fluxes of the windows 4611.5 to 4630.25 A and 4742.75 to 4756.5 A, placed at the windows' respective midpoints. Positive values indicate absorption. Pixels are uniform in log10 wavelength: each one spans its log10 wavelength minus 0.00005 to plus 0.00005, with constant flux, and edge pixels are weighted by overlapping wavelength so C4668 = 3.4 A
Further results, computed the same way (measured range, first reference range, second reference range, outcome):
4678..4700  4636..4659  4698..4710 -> -1.02 A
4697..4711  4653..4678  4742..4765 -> 0.37 A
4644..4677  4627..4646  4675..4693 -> 2.11 A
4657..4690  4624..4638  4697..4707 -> 1.34 A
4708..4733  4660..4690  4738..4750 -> 0.51 A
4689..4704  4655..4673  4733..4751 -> -0.34 A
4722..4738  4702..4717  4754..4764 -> 0.54 A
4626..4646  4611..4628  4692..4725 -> -0.68 A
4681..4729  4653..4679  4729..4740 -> -2.33 A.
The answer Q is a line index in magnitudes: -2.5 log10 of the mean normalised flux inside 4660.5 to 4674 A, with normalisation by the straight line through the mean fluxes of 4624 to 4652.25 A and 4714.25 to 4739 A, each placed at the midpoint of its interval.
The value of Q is 0.07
